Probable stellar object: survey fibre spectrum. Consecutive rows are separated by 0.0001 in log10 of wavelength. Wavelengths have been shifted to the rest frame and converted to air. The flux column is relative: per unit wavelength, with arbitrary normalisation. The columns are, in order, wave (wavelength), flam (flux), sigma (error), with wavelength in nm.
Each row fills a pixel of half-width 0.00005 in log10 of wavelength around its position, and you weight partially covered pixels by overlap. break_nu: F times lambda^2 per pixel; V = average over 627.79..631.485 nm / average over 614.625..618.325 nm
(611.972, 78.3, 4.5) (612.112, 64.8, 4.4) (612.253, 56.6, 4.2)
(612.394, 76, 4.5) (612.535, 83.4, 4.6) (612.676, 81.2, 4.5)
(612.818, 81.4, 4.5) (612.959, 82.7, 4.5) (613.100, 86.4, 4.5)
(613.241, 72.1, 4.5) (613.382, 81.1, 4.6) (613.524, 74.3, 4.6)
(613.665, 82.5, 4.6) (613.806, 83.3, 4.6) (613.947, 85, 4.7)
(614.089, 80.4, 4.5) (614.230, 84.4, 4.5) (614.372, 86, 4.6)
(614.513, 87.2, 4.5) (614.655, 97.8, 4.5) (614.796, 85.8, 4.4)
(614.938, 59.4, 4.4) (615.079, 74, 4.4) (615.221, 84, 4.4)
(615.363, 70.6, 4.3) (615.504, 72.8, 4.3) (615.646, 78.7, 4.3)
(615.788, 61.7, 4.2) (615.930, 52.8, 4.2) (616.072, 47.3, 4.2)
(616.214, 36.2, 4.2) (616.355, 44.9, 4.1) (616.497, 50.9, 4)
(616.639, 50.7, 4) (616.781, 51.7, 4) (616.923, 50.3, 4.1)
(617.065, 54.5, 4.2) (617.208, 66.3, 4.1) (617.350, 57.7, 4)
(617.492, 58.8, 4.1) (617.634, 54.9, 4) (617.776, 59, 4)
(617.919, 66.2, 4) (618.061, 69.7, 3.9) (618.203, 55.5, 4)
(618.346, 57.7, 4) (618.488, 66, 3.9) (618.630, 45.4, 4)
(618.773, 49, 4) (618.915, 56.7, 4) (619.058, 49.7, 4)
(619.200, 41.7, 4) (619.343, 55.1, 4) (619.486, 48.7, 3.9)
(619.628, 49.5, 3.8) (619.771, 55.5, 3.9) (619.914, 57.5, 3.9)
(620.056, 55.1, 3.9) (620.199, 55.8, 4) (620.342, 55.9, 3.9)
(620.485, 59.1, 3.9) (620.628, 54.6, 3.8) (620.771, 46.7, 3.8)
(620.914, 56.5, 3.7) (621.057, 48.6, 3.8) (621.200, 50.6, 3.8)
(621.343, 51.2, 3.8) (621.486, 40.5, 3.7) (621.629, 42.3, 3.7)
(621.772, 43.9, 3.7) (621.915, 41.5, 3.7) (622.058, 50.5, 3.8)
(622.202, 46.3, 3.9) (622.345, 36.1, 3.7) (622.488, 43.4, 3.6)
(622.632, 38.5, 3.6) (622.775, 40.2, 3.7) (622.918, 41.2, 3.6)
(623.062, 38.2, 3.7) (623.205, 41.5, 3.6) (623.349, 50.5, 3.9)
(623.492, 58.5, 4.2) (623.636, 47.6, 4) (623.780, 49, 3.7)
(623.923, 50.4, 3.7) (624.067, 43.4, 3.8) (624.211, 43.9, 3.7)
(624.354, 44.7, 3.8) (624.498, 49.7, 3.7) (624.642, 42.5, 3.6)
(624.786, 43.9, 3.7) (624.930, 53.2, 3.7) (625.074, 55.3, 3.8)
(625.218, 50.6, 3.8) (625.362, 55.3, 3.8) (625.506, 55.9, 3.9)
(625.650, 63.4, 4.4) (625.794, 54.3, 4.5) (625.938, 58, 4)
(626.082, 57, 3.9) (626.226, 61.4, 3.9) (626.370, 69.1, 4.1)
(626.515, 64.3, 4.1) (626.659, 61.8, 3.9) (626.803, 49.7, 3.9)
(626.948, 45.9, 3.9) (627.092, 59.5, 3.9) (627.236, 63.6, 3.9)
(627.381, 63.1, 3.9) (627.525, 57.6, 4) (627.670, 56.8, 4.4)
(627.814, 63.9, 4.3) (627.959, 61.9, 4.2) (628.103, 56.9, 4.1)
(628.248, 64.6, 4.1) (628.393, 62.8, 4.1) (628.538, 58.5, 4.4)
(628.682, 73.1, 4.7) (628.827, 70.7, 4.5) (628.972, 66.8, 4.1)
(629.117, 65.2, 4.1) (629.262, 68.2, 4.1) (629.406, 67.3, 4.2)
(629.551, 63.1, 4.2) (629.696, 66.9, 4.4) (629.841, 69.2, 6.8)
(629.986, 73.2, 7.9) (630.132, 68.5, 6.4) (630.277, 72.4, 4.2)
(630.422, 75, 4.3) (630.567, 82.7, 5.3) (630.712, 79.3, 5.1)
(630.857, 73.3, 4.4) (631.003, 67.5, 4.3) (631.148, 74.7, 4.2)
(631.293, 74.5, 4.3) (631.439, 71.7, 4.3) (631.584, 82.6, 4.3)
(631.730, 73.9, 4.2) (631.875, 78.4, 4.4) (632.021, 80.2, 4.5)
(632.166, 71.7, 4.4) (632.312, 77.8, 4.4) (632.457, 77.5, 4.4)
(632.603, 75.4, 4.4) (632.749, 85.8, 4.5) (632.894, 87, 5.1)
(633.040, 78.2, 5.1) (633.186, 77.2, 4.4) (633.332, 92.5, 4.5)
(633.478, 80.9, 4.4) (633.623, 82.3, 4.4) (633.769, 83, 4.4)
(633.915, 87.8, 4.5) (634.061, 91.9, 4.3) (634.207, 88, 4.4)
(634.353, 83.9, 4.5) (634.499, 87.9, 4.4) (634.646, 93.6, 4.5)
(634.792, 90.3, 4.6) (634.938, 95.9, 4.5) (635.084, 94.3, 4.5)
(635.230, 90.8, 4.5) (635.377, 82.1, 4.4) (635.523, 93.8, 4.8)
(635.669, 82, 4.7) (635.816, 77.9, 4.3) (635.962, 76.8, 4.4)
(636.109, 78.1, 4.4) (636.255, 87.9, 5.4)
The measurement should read 1.2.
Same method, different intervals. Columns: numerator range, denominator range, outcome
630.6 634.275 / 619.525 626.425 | 1.65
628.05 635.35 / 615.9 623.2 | 1.58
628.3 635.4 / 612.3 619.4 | 1.23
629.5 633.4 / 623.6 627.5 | 1.43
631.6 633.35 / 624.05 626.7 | 1.50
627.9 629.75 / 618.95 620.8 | 1.27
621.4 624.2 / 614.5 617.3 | 0.72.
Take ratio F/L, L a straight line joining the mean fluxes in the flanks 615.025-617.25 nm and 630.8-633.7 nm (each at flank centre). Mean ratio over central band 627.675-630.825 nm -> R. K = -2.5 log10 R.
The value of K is 0.10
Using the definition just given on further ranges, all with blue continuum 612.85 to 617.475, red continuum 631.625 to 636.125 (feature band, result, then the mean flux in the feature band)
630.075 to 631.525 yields 0.10 mag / 74.1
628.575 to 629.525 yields 0.18 mag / 68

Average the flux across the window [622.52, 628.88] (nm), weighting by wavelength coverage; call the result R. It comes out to 54.3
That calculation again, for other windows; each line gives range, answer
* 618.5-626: 49.3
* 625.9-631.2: 65.3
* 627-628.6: 60.7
